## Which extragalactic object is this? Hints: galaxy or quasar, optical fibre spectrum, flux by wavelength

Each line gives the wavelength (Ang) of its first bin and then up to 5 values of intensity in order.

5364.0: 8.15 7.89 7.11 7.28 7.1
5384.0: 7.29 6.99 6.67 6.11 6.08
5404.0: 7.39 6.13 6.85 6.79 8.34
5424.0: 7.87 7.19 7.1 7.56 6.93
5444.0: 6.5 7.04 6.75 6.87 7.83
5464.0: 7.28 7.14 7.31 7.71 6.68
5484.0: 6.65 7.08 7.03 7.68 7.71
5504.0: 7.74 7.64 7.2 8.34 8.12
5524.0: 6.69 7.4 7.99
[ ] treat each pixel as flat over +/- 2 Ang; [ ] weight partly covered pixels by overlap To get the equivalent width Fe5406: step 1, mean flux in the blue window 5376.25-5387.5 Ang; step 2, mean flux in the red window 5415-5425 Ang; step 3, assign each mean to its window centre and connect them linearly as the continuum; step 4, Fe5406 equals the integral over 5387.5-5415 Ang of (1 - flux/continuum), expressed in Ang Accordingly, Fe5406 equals 3.2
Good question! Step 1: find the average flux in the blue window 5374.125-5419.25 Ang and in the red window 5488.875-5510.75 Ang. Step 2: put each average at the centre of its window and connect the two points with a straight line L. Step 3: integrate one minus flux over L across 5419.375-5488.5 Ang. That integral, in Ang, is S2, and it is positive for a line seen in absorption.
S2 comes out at 0.16 Ang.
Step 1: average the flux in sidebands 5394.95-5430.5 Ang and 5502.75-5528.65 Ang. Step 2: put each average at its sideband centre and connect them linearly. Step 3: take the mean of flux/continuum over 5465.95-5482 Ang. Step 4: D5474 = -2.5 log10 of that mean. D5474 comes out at 0.02 mag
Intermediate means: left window 7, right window 7.6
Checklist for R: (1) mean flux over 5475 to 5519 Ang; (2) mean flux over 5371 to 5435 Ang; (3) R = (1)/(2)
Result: 1.1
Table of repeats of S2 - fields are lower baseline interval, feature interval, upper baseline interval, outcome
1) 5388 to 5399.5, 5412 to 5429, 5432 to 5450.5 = -1.8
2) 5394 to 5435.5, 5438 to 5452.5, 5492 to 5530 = 0.8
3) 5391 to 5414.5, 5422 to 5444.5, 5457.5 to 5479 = -1.0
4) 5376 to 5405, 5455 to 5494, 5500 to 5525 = 1.2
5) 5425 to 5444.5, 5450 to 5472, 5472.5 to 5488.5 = -0.3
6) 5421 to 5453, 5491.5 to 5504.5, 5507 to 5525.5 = -0.1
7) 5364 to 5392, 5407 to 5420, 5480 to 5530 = 0.8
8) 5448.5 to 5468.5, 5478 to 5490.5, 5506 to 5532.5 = 0.9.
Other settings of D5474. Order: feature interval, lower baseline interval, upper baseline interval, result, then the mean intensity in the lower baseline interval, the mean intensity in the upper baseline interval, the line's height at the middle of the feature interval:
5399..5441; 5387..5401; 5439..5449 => -0.08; 6.45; 6.79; 6.63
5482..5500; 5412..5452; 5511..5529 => 0.04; 7.21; 7.58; 7.46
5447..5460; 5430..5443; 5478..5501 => 0.02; 7.14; 7.11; 7.13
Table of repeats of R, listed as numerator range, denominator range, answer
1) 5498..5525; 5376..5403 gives 1.13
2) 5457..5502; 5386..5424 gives 1.06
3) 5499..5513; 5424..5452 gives 1.07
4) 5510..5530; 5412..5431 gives 1.01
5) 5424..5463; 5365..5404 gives 1.02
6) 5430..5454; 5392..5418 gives 1.06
